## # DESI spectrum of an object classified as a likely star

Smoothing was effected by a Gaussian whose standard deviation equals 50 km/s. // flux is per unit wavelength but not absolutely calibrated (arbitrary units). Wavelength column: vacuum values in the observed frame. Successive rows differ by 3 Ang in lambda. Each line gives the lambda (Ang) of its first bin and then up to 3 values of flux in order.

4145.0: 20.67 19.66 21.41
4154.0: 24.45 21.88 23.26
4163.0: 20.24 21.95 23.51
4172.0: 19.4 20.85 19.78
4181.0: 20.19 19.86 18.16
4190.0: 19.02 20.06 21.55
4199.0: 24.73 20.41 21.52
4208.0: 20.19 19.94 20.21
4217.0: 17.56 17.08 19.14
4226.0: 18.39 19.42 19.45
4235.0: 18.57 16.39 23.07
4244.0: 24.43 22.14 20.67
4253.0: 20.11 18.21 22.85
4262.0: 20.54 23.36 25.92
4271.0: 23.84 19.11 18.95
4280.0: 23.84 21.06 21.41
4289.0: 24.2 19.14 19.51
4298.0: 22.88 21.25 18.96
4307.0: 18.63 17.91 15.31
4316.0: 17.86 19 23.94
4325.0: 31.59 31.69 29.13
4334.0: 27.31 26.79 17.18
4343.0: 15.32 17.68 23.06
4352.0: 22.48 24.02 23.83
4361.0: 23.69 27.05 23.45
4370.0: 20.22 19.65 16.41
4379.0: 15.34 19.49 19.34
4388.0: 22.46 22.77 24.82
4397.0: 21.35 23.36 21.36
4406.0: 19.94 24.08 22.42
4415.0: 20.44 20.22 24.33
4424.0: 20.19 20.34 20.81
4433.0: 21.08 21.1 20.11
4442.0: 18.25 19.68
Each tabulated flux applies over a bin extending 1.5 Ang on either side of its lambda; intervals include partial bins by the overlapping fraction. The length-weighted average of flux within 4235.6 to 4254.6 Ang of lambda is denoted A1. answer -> 21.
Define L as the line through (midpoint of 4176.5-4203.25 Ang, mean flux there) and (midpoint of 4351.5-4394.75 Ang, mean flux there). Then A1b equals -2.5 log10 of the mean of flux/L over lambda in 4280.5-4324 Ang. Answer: 0.04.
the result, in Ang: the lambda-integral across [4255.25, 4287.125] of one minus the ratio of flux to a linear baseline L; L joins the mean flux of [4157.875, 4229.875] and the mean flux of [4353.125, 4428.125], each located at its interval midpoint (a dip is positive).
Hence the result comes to -1.5 Ang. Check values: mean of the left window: 20.3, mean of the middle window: 21.8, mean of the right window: 21.6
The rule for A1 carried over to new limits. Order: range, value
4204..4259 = 19.9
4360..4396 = 21.2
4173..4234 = 19.9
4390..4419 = 22.1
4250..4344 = 21.8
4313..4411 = 22.3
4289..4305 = 20.8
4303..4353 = 22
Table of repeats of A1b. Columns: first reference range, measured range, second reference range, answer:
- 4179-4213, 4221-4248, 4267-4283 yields 0.07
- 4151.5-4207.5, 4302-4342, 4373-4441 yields -0.08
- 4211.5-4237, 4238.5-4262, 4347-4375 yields -0.10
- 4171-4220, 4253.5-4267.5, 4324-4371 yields 0.01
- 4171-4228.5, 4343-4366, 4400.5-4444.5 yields -0.10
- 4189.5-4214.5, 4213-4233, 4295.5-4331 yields 0.13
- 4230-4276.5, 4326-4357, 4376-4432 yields -0.12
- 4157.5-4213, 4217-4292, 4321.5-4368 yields 0.08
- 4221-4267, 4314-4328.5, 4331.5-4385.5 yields -0.14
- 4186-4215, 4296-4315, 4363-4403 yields 0.10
